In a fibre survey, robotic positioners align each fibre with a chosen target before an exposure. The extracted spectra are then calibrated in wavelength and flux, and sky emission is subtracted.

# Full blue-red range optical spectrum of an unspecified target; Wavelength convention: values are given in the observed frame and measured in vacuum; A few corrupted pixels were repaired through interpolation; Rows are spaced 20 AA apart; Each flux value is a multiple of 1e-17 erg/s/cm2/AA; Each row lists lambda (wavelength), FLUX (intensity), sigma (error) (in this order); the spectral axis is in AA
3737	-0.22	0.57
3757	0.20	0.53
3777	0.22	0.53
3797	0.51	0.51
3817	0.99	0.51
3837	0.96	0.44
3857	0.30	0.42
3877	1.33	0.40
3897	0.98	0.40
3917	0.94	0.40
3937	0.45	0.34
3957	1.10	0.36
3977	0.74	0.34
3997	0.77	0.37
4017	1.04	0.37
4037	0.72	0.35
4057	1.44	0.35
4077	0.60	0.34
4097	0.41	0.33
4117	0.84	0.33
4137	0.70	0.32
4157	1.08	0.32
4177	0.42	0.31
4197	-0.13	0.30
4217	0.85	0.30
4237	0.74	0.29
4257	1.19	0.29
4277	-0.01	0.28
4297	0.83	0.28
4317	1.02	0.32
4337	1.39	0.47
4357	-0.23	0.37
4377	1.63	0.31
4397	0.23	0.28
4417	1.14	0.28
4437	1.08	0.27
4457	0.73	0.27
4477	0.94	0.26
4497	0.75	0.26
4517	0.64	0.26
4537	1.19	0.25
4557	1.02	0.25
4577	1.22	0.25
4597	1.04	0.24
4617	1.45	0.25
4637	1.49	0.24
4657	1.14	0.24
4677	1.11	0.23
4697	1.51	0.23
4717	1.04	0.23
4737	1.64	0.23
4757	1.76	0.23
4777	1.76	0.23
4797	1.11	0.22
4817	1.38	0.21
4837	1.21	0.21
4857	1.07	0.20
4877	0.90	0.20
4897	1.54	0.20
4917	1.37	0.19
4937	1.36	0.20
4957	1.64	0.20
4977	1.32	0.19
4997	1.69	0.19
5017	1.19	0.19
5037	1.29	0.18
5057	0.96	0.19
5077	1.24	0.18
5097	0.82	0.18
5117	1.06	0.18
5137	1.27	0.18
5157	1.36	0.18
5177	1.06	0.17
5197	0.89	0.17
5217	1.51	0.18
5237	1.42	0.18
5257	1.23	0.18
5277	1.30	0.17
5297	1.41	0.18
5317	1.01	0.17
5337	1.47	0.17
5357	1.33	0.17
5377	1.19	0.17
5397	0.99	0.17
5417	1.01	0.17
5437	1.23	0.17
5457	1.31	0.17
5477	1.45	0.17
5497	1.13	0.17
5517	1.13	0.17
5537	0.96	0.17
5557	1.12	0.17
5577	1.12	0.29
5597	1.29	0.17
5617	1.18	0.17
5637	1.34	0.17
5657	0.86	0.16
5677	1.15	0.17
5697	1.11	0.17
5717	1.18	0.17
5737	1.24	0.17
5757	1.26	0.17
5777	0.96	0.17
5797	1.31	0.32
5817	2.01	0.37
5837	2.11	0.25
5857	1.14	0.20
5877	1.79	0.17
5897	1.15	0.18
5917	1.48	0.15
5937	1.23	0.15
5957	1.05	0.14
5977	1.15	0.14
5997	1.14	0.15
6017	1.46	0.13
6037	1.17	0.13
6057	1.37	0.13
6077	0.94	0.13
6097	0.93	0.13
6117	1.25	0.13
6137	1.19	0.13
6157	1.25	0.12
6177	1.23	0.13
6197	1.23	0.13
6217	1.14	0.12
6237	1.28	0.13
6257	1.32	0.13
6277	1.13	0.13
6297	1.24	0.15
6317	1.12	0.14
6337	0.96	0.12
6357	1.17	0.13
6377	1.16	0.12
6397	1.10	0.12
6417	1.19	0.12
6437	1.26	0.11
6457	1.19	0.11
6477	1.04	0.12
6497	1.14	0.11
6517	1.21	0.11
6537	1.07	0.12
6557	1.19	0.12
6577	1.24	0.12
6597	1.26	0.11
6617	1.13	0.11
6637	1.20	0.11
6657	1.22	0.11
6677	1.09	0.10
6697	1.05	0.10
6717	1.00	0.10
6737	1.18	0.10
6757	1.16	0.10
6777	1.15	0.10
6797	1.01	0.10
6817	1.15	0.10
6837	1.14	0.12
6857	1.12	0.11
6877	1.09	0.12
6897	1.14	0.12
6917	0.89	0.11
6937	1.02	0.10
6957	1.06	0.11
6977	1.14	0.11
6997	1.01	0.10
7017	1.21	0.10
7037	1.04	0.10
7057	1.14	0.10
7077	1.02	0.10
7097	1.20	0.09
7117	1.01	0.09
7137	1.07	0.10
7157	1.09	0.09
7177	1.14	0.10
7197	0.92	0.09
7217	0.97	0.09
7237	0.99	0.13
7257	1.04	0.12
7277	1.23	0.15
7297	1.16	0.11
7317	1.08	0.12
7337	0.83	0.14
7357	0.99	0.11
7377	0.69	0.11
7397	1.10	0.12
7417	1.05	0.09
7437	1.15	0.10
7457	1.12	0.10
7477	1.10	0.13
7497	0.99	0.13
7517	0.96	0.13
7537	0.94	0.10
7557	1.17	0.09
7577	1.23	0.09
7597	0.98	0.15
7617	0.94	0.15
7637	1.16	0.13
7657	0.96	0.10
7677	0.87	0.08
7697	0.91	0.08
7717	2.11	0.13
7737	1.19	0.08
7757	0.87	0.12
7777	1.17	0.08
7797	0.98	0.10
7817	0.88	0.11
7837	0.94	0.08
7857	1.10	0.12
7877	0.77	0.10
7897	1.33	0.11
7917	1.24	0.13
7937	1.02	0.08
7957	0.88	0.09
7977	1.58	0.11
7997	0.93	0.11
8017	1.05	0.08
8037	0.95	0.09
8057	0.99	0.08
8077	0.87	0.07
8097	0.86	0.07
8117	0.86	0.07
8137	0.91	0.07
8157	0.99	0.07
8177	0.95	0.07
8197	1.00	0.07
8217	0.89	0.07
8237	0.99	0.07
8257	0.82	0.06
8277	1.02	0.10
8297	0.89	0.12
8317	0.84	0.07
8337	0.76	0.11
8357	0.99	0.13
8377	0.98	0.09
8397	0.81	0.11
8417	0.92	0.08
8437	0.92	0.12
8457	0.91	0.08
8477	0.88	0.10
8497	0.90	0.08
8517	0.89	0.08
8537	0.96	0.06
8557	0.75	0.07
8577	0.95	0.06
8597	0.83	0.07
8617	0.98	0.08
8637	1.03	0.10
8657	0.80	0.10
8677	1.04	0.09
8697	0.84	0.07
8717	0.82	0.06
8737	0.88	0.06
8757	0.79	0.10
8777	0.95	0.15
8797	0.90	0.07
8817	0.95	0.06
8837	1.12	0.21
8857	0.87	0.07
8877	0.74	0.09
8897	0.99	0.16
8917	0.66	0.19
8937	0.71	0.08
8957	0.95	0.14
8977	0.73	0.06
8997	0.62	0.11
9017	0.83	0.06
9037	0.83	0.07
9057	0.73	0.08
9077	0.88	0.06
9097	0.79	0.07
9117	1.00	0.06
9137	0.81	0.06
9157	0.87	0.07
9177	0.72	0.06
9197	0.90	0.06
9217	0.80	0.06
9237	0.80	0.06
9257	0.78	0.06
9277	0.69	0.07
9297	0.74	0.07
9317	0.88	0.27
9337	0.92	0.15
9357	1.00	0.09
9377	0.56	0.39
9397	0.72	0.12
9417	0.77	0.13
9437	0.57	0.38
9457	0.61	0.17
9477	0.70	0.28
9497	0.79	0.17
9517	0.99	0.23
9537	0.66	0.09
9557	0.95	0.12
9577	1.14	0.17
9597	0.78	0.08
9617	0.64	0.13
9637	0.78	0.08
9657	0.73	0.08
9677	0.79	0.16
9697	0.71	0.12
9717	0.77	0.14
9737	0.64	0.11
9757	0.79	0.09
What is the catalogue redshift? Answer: 0.175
